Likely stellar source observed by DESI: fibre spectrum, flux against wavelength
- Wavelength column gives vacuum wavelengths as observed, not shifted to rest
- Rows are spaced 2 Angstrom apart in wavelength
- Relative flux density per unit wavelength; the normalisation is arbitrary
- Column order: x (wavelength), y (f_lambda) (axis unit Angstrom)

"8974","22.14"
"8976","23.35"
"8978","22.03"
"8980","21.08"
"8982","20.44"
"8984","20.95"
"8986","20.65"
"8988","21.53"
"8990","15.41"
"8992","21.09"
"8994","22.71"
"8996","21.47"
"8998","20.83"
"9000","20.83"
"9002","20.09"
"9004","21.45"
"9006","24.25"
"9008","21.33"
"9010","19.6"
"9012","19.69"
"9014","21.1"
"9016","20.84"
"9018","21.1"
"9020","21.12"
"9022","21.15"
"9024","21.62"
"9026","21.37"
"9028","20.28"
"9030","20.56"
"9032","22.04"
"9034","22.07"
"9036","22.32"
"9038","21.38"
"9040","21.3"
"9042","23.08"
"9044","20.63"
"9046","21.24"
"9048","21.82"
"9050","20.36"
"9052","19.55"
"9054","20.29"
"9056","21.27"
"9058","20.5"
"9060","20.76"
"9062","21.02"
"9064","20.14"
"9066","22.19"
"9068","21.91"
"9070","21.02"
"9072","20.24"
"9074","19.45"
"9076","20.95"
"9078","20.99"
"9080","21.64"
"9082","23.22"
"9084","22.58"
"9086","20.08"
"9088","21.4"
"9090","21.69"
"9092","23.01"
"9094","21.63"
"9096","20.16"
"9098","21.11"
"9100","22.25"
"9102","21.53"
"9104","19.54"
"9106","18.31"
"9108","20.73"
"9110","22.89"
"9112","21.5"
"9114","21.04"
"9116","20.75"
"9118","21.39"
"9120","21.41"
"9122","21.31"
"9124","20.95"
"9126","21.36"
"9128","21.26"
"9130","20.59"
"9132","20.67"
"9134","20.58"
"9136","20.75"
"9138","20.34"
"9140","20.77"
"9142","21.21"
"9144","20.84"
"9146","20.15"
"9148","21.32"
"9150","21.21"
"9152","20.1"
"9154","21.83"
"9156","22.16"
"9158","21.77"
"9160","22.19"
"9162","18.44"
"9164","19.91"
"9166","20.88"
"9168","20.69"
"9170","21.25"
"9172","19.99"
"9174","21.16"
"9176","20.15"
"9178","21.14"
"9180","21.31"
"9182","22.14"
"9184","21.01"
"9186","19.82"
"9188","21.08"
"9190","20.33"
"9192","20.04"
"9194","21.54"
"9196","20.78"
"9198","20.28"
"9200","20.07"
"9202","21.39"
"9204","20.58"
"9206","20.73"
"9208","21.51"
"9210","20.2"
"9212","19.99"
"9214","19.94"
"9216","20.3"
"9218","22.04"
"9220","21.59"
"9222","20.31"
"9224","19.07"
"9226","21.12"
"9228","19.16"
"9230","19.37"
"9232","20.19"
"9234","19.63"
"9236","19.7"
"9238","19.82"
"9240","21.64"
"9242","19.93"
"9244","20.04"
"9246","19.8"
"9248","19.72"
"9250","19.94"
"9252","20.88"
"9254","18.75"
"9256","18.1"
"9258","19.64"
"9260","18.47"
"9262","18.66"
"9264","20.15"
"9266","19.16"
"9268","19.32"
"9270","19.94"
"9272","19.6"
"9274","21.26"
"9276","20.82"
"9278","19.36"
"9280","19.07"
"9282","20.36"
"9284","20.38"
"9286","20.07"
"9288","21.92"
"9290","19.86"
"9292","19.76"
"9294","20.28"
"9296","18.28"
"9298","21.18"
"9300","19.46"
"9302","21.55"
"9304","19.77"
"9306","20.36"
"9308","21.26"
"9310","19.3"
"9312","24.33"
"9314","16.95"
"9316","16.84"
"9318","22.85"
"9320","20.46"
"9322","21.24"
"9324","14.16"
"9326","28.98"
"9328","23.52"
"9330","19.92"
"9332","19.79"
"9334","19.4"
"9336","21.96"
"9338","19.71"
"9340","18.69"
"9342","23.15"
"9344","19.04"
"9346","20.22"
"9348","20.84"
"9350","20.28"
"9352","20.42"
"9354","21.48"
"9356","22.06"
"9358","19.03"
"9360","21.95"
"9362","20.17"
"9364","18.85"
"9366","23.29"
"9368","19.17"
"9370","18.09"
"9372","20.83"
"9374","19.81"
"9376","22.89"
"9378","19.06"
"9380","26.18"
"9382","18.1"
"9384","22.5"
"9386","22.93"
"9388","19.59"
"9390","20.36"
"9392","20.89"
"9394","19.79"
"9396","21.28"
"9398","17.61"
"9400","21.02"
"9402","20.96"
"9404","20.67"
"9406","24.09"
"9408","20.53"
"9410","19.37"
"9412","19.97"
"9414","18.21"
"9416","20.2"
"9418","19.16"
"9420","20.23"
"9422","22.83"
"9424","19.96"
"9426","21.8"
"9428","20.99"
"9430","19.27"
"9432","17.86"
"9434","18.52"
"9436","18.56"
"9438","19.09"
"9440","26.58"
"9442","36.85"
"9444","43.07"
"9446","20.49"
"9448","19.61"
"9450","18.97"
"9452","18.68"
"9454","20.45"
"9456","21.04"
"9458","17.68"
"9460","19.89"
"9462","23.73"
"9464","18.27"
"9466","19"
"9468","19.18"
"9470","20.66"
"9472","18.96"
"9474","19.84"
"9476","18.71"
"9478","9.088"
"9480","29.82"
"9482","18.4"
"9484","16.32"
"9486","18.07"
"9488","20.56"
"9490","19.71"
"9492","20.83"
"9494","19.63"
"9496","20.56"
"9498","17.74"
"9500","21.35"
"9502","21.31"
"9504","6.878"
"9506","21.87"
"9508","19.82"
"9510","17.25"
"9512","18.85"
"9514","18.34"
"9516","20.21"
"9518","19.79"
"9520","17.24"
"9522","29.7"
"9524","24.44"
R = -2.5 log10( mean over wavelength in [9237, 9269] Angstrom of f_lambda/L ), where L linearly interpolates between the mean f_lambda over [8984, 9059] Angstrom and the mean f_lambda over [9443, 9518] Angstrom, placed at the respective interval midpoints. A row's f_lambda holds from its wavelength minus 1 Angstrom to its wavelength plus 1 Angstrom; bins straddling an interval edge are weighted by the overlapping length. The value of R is 0.04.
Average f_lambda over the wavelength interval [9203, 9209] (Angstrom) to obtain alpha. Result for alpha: 20.9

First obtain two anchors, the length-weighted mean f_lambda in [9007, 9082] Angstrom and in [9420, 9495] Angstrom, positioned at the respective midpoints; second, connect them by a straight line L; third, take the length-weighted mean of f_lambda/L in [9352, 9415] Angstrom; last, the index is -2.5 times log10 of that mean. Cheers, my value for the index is 0.01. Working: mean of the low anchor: 21.1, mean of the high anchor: 20.9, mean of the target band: 20.7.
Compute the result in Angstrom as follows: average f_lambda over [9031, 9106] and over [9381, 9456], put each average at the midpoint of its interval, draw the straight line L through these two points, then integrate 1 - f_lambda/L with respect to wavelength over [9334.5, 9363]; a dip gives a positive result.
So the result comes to 0.96 Angstrom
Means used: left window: 21.2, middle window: 20.6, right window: 21.4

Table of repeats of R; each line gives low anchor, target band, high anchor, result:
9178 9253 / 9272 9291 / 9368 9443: 0.018 mag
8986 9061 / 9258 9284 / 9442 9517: 0.044 mag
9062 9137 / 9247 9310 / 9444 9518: 0.026 mag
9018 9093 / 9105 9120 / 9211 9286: -0.006 mag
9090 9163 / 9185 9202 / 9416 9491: 0.024 mag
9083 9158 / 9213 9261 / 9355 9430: 0.050 mag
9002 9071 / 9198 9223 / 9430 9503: 0.016 mag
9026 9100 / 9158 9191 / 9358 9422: 0.014 mag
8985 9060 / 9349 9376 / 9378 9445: 0.059 mag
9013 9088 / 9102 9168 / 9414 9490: 0.011 mag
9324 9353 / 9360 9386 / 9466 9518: -0.022 mag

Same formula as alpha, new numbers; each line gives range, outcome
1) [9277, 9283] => 19.6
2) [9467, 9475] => 19.7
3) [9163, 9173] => 20.5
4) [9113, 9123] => 21.2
